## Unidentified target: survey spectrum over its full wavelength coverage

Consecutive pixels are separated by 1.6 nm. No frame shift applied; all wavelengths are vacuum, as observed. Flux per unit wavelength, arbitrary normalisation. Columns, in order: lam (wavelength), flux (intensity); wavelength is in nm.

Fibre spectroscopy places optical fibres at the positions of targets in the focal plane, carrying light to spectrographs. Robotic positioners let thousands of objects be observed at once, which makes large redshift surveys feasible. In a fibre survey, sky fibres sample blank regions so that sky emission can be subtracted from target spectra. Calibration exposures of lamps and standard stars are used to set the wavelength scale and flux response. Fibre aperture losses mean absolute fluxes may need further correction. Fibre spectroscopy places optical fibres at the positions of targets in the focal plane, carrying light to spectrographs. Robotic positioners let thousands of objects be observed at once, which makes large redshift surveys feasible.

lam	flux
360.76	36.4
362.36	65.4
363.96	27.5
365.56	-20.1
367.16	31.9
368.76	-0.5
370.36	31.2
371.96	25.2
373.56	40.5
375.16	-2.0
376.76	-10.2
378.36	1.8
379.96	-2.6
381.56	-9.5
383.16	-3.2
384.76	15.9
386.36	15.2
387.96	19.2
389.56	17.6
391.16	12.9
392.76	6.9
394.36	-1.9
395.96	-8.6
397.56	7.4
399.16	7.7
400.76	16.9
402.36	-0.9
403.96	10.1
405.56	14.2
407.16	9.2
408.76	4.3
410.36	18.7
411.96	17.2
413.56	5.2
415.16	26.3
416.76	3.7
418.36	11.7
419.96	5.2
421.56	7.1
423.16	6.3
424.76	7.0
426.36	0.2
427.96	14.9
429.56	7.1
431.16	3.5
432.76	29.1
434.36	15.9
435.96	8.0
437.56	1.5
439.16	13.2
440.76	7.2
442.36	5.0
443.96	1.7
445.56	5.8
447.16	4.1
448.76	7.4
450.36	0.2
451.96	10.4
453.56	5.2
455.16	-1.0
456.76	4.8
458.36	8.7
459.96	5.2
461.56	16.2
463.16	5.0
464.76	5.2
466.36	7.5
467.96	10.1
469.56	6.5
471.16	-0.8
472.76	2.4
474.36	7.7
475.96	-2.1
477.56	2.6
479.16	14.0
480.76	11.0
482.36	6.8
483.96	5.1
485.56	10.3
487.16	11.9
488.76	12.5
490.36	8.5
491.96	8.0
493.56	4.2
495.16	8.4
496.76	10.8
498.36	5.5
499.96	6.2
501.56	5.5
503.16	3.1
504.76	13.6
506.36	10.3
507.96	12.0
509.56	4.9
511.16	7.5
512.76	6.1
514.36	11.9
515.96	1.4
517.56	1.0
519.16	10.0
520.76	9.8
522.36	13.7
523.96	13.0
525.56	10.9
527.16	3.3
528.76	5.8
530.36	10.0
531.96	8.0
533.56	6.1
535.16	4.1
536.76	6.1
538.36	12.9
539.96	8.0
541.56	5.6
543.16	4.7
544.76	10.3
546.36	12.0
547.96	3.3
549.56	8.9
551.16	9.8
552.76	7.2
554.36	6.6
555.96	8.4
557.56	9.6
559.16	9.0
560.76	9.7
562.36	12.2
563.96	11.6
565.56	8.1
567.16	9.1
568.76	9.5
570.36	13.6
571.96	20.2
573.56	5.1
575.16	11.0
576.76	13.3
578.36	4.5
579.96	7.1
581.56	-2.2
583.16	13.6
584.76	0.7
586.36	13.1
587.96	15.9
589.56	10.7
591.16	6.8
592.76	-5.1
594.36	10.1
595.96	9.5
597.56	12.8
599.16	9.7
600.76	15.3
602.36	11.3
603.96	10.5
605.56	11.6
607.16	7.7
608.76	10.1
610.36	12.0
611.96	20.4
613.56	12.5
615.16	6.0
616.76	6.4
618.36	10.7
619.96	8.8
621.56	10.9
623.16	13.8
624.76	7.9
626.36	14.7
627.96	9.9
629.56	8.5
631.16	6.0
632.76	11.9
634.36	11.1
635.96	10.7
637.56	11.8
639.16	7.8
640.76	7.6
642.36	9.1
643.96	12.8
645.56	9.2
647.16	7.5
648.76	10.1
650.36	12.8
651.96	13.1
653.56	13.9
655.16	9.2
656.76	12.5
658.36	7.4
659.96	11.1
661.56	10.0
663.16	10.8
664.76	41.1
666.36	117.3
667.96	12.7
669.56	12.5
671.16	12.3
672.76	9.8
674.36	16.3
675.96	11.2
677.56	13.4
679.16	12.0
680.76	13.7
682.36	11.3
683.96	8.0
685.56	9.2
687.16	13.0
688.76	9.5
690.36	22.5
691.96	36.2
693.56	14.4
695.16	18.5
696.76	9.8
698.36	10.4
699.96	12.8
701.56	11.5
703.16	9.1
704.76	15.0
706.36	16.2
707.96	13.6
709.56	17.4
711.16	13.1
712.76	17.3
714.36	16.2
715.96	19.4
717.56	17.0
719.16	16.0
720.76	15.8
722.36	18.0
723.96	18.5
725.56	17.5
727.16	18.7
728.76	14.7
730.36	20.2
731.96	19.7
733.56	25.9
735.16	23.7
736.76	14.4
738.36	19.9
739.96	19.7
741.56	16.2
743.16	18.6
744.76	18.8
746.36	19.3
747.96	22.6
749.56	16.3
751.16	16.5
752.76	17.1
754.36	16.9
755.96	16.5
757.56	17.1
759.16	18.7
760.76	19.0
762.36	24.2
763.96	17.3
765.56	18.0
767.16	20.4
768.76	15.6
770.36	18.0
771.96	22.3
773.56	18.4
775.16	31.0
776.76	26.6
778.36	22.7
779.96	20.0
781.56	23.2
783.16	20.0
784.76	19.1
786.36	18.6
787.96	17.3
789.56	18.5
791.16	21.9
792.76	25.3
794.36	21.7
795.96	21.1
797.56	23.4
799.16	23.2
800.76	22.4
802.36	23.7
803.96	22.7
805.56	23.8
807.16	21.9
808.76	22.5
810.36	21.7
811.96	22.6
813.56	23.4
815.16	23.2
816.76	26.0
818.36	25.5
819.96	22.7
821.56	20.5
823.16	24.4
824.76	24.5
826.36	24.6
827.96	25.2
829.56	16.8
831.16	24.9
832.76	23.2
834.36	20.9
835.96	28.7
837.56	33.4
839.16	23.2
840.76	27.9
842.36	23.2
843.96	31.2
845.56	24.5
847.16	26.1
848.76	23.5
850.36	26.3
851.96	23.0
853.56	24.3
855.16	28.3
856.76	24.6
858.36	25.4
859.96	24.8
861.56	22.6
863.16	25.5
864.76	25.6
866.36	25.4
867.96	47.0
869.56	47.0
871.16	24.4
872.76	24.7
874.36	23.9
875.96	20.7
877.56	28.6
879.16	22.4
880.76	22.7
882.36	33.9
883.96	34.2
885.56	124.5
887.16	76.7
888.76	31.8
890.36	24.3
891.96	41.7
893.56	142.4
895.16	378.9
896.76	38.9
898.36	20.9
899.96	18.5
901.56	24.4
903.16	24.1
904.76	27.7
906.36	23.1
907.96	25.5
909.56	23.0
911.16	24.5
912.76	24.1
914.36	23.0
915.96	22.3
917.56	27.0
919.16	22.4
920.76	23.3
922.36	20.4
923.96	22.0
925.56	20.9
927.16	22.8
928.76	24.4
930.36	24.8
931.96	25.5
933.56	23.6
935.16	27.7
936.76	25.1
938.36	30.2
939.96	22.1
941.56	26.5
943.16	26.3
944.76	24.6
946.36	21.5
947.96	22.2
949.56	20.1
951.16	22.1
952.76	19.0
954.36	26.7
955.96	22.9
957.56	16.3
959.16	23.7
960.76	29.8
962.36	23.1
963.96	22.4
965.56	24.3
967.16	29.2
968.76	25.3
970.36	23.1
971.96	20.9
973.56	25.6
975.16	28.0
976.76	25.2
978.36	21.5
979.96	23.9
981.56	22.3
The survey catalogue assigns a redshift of 0.786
